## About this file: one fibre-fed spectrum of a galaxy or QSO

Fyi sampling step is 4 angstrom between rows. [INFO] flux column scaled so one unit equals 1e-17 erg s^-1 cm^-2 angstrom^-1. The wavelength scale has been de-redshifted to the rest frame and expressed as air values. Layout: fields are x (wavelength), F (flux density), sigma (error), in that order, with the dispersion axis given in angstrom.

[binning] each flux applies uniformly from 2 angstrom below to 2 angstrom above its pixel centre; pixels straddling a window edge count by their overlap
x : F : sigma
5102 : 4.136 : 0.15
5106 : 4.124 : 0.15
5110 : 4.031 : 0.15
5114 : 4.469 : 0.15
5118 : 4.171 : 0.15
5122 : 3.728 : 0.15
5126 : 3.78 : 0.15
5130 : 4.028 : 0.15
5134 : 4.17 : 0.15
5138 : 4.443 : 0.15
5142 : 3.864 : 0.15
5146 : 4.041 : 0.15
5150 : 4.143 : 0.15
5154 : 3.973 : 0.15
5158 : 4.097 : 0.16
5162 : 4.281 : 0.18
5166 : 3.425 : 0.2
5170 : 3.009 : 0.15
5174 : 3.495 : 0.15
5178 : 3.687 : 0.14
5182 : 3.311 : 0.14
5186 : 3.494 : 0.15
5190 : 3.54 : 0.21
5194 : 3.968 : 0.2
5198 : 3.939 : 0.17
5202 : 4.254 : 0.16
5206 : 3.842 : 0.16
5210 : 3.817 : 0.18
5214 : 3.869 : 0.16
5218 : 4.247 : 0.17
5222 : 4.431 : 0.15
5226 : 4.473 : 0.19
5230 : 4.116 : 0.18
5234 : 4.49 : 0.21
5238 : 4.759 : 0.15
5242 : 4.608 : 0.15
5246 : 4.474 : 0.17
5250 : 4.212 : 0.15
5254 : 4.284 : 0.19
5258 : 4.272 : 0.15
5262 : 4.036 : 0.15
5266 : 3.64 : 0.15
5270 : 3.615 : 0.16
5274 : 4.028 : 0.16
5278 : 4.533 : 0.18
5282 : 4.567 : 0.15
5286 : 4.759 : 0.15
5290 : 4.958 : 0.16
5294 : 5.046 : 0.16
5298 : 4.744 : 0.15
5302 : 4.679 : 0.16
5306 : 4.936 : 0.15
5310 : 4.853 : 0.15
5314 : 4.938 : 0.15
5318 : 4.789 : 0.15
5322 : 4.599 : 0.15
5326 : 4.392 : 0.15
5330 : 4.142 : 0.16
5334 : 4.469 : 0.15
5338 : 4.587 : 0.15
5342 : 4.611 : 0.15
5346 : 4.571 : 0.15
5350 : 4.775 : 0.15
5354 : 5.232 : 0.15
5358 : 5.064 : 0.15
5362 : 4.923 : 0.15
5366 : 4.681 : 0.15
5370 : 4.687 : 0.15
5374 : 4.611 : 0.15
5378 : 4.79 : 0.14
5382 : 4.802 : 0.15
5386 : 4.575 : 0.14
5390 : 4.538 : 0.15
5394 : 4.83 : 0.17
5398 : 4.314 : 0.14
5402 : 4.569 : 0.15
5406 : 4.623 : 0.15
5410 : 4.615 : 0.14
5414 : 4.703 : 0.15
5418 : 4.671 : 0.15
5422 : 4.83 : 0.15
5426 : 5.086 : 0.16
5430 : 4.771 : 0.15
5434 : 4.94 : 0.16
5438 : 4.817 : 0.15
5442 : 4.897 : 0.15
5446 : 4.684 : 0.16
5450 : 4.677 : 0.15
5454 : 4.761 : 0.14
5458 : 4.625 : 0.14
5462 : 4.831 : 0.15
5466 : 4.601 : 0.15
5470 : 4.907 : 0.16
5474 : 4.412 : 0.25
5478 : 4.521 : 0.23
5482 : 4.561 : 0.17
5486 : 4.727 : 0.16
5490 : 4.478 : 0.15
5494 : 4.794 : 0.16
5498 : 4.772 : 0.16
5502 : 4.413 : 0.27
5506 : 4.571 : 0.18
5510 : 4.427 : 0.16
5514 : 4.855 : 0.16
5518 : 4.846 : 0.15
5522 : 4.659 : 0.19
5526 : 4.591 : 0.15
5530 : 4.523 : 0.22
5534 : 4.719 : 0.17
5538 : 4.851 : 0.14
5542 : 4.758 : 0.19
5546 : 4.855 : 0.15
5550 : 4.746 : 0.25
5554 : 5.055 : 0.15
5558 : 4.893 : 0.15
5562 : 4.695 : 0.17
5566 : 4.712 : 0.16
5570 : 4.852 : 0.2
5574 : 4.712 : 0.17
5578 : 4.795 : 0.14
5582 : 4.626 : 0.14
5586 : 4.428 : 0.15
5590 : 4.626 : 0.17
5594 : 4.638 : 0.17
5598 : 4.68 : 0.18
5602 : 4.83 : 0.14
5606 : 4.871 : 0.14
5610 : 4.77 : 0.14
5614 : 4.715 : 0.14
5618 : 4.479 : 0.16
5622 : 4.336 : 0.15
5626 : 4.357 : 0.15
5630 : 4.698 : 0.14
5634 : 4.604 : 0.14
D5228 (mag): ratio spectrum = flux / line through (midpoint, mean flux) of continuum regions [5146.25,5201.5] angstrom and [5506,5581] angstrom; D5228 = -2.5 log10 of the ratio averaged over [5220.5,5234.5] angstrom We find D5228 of -0.125 mag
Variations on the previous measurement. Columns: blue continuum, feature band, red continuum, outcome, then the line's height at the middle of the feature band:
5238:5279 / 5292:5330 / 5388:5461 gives -0.092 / 4.36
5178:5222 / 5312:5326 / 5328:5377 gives -0.049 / 4.51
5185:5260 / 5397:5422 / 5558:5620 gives -0.041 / 4.44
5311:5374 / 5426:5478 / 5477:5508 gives -0.027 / 4.63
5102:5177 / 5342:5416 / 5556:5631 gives -0.091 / 4.33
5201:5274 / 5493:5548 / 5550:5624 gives -0.018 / 4.61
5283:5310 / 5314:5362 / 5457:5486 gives 0.026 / 4.8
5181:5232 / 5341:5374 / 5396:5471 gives -0.080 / 4.47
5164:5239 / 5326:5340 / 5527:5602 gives -0.051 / 4.2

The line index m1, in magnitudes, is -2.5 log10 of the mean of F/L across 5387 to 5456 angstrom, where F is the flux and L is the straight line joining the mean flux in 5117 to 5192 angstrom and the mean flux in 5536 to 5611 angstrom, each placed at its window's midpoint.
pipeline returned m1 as -0.072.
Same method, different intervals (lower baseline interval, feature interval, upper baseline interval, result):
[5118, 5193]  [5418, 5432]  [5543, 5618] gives -0.11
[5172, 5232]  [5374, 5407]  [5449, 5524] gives -0.06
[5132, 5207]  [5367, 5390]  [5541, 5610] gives -0.09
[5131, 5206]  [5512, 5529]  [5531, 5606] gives -0.02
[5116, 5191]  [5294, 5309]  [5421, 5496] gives -0.13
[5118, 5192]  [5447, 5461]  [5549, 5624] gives -0.06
